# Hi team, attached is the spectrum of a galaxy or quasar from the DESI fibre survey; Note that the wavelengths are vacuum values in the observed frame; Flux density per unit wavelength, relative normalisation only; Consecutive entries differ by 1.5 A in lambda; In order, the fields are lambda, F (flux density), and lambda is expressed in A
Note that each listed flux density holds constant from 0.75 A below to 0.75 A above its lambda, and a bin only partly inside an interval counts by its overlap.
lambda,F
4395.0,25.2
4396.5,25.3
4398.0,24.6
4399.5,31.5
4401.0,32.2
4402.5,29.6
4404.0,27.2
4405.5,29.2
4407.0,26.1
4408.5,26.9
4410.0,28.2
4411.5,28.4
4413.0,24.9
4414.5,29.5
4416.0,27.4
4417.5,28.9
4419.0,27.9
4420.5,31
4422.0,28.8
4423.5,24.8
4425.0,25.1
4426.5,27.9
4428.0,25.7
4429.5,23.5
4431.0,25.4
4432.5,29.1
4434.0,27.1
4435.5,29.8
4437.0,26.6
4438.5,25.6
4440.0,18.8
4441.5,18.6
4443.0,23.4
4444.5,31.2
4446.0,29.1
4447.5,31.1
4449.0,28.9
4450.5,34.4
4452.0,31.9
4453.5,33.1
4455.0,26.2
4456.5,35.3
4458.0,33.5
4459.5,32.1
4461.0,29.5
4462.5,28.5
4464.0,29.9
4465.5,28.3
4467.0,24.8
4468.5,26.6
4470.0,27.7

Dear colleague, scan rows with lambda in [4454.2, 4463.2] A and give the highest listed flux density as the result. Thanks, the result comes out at 35.3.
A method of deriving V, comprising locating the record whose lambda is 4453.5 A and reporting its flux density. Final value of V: 33.1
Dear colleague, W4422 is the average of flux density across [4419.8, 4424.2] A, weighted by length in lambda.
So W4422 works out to 28.2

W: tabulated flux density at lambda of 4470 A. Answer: 27.7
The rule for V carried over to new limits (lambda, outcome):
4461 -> 29.5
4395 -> 25.2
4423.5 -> 24.8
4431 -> 25.4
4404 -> 27.2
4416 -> 27.4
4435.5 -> 29.8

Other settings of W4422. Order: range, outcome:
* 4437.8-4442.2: 21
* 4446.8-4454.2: 31.9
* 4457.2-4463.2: 31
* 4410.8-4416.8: 27.6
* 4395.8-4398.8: 25.1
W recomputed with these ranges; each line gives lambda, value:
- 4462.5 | 28.5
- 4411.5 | 28.4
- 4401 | 32.2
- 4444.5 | 31.2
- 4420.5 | 31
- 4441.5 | 18.6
